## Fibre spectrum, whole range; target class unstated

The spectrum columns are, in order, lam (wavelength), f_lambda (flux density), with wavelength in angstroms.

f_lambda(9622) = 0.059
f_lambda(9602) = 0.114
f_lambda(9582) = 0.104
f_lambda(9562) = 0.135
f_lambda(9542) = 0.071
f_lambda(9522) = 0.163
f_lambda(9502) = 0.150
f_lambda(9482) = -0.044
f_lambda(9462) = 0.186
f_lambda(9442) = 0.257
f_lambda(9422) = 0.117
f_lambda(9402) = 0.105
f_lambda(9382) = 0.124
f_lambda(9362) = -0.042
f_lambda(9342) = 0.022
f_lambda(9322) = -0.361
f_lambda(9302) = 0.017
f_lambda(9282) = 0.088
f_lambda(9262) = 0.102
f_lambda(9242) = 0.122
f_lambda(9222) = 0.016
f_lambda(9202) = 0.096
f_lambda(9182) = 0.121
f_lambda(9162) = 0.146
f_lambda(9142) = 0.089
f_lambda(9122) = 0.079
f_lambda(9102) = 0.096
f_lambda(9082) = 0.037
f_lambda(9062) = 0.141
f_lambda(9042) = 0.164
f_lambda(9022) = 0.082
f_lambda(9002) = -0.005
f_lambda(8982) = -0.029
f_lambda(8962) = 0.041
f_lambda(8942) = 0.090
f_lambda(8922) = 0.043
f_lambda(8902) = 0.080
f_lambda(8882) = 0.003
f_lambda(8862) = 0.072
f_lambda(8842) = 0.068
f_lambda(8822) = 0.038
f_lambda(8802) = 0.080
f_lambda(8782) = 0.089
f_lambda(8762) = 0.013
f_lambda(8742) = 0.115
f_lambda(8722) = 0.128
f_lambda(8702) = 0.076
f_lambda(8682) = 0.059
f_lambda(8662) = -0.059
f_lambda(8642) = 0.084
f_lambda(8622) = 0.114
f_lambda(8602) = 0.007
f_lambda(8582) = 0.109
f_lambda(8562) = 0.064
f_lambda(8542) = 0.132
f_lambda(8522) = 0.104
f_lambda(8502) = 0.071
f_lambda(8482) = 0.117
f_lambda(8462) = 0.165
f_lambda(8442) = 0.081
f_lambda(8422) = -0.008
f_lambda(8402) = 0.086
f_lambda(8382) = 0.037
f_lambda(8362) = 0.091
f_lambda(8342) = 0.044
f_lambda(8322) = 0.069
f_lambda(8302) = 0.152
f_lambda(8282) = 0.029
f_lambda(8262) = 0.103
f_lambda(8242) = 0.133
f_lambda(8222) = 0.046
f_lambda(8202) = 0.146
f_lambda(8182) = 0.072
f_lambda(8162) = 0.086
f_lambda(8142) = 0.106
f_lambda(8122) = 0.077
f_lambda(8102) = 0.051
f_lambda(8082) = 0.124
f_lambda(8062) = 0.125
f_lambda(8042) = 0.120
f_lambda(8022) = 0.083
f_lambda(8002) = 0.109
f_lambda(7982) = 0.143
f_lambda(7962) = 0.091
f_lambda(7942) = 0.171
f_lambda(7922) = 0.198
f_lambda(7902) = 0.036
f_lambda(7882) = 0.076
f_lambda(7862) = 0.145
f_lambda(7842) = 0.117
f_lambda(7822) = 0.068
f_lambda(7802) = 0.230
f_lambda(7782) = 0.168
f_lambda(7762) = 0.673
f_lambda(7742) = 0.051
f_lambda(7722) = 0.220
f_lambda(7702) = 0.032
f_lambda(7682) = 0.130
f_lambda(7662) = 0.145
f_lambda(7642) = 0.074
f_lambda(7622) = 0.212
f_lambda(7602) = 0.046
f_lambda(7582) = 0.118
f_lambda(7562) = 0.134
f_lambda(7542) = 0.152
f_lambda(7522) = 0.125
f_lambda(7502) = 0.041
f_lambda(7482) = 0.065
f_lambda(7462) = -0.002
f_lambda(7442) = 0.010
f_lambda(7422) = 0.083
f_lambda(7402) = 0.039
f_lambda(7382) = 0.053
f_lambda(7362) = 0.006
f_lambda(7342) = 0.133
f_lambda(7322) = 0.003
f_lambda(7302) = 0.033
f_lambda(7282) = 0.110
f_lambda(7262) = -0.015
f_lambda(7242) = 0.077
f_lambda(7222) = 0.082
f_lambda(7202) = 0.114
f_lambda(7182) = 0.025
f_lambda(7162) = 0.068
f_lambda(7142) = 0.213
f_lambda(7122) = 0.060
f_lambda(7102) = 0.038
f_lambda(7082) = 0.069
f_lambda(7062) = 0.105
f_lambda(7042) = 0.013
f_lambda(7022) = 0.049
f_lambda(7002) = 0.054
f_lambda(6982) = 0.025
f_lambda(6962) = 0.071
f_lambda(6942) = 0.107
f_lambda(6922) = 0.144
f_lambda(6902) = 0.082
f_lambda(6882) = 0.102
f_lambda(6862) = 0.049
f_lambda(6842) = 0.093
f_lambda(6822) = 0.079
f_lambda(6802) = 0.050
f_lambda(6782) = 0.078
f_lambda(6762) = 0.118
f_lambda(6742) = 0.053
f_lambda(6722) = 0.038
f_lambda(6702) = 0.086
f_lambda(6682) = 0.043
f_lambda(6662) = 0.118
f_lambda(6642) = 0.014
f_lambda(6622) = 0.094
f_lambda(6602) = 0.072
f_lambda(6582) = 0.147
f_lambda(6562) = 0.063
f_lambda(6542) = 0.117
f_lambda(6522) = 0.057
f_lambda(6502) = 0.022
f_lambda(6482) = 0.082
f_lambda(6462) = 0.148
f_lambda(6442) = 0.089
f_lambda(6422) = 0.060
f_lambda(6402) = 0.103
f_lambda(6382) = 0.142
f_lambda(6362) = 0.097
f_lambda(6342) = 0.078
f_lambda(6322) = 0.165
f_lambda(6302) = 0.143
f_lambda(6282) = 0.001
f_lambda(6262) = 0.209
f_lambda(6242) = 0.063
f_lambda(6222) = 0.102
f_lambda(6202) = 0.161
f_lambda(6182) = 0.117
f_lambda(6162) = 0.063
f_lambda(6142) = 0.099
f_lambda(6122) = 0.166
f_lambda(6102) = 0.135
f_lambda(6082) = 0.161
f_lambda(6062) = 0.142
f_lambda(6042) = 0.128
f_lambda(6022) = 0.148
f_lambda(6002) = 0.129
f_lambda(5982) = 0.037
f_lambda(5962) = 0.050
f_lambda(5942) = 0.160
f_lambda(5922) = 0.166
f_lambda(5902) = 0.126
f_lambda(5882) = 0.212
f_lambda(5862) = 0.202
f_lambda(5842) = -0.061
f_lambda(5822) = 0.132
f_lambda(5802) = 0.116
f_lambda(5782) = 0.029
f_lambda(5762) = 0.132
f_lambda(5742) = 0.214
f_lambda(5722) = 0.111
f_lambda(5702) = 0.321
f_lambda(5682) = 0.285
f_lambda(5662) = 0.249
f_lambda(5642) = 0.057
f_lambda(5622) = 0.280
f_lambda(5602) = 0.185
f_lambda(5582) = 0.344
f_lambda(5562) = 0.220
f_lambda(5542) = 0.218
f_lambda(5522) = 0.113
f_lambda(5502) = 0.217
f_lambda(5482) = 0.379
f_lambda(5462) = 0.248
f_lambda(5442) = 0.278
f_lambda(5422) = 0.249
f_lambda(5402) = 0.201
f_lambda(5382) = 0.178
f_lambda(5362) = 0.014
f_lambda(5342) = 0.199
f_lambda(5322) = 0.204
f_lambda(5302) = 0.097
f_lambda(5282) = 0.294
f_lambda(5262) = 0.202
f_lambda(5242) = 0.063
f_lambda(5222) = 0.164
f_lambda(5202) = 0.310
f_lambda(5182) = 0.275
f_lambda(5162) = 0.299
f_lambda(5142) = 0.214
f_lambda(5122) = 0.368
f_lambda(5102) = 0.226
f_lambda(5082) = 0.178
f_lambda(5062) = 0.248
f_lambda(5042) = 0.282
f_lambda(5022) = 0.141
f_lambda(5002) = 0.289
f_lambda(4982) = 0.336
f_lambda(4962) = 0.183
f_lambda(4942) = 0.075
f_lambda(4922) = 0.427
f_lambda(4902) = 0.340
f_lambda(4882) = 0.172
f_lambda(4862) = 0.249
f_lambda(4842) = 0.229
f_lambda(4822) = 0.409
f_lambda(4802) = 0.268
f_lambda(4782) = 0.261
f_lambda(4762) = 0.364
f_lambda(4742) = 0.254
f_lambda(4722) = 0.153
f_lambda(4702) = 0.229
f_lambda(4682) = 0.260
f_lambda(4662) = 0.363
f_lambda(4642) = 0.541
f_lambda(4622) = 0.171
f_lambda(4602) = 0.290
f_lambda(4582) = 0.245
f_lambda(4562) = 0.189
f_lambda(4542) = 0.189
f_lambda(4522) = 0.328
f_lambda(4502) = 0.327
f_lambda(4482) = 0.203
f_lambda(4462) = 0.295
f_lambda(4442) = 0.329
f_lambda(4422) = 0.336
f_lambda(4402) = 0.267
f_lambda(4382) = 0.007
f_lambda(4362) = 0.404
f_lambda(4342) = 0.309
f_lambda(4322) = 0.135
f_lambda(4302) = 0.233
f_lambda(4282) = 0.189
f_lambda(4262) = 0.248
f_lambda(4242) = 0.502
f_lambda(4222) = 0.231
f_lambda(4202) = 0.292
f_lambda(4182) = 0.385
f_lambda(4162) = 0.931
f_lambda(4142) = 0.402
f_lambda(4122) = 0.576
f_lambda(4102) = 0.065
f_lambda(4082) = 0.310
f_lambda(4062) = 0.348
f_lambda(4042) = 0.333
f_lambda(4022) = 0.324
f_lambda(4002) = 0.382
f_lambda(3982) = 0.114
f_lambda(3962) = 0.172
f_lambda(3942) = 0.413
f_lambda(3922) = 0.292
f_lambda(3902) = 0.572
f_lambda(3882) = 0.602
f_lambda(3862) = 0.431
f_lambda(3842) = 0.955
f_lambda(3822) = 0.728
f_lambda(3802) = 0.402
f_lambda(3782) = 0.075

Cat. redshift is 1.083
